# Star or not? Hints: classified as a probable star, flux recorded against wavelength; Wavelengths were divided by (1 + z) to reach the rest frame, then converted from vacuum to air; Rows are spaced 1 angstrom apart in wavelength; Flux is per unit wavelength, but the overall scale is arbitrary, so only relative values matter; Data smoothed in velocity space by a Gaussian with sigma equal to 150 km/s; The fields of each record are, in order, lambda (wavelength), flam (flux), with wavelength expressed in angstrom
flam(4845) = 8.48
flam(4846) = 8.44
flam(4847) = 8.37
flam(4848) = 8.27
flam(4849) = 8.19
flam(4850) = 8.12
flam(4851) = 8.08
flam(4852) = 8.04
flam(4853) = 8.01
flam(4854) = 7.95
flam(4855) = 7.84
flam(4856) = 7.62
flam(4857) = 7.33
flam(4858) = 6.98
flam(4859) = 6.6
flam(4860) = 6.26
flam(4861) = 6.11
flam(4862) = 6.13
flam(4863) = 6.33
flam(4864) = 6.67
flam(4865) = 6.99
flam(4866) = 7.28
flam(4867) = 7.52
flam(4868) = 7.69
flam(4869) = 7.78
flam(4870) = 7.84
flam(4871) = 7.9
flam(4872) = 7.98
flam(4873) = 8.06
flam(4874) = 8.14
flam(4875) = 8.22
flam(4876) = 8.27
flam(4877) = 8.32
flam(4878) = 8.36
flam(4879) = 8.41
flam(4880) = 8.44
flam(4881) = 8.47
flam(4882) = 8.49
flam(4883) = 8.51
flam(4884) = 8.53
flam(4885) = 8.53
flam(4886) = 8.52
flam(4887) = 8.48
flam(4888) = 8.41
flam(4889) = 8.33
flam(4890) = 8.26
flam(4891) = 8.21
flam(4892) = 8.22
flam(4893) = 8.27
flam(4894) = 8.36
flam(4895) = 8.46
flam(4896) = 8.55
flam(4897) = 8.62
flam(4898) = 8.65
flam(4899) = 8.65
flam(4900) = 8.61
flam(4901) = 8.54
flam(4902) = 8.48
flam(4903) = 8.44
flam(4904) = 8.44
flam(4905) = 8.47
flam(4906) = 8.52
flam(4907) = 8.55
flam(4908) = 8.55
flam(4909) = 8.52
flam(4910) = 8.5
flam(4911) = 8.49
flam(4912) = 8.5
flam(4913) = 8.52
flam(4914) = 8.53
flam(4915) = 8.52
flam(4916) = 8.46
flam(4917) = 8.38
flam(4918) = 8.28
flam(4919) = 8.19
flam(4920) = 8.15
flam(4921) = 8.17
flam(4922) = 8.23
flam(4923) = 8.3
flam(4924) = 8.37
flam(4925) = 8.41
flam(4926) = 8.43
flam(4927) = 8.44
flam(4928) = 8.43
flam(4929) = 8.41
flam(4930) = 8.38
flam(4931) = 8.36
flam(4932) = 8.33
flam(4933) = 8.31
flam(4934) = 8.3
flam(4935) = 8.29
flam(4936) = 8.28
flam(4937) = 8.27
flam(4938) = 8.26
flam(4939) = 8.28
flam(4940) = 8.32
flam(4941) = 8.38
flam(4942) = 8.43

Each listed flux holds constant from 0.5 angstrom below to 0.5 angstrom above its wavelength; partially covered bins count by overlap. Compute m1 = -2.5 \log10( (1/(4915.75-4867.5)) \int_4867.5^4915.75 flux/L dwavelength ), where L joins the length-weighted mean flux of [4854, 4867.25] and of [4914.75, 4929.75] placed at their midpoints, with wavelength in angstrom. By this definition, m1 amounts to -0.10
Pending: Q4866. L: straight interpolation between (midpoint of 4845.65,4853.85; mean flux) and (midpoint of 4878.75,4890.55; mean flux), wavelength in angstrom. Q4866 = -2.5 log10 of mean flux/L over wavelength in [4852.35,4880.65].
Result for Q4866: 0.10 mag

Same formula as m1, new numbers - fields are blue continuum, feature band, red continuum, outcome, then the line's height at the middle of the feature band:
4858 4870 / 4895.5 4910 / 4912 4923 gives -0.08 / 7.95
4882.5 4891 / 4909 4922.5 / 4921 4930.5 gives 0.00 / 8.38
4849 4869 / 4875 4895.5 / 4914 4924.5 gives -0.09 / 7.73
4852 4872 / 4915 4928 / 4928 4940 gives -0.03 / 8.13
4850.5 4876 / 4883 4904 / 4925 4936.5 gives -0.08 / 7.85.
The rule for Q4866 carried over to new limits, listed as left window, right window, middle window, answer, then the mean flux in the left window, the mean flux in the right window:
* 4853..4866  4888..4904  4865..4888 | -0.07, 6.96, 8.44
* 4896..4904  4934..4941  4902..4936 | 0.00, 8.56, 8.29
